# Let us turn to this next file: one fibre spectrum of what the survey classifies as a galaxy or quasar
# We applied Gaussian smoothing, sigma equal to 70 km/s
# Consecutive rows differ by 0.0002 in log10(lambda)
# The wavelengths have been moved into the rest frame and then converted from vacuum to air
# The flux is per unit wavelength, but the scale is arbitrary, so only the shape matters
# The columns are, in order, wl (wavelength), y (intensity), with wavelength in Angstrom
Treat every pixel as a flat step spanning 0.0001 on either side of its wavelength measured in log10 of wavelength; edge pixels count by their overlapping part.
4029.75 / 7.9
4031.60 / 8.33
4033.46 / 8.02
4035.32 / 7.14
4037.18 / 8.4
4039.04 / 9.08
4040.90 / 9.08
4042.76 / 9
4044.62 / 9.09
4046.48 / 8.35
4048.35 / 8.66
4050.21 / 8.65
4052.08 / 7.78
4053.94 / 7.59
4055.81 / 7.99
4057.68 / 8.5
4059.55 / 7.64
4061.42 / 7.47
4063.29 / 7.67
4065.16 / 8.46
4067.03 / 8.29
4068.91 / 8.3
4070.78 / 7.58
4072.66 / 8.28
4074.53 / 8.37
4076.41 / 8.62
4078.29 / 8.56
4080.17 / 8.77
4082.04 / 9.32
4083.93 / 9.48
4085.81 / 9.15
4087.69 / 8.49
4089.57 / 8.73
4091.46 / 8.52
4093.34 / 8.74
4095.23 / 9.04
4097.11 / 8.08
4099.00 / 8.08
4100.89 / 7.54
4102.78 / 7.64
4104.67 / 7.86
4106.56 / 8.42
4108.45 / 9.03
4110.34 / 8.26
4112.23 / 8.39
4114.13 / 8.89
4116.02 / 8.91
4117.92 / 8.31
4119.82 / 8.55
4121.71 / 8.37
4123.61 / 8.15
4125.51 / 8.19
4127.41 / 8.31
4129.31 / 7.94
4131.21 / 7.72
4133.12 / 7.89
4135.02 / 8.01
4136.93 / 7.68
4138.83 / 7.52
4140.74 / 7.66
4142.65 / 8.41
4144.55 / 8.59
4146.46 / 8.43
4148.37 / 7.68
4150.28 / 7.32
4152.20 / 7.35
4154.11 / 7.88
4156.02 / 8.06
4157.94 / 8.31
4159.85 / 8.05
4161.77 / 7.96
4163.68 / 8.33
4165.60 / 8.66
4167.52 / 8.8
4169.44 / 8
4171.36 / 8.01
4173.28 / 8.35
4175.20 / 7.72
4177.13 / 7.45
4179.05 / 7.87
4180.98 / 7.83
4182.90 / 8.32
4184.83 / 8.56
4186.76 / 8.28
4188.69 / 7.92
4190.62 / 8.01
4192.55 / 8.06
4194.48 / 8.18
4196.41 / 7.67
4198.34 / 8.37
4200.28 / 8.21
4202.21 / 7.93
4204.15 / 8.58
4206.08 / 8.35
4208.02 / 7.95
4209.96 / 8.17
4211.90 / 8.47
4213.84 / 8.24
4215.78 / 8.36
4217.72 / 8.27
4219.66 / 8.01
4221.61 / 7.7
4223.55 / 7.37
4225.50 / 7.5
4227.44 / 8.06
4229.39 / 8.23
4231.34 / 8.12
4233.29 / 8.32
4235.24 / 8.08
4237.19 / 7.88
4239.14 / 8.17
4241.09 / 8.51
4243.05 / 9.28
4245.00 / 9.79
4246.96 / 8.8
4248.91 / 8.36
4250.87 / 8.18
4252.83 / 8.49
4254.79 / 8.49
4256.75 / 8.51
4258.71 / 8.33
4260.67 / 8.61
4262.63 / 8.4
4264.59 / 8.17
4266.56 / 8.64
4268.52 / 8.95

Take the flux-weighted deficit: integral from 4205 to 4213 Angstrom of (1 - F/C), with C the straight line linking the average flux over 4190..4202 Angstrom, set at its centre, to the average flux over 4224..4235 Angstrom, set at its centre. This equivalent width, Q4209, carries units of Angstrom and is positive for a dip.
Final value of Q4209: -0.2 Angstrom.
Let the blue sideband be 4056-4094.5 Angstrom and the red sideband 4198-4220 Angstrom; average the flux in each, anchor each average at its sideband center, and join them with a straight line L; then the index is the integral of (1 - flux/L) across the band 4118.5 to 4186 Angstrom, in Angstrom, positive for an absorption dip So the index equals 2.2 Angstrom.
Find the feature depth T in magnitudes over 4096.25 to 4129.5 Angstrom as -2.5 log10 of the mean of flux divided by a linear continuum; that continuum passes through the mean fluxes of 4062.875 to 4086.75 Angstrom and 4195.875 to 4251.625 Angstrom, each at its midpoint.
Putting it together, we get 0.02 mag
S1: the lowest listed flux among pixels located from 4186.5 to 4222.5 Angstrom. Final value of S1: 7.67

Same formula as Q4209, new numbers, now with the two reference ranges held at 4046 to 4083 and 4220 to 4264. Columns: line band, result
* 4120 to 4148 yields 0.7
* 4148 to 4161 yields 0.7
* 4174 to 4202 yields 0.9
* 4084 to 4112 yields -0.6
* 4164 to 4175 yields 0.0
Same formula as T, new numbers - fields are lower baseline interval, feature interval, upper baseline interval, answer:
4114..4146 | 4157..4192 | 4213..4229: -0.01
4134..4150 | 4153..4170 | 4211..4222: -0.03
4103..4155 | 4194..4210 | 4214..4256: 0.01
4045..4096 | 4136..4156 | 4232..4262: 0.08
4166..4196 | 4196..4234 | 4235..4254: 0.03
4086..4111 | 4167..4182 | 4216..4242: 0.03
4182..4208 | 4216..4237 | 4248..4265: 0.04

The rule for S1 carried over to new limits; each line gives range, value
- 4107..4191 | 7.32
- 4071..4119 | 7.54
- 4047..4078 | 7.47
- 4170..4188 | 7.45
